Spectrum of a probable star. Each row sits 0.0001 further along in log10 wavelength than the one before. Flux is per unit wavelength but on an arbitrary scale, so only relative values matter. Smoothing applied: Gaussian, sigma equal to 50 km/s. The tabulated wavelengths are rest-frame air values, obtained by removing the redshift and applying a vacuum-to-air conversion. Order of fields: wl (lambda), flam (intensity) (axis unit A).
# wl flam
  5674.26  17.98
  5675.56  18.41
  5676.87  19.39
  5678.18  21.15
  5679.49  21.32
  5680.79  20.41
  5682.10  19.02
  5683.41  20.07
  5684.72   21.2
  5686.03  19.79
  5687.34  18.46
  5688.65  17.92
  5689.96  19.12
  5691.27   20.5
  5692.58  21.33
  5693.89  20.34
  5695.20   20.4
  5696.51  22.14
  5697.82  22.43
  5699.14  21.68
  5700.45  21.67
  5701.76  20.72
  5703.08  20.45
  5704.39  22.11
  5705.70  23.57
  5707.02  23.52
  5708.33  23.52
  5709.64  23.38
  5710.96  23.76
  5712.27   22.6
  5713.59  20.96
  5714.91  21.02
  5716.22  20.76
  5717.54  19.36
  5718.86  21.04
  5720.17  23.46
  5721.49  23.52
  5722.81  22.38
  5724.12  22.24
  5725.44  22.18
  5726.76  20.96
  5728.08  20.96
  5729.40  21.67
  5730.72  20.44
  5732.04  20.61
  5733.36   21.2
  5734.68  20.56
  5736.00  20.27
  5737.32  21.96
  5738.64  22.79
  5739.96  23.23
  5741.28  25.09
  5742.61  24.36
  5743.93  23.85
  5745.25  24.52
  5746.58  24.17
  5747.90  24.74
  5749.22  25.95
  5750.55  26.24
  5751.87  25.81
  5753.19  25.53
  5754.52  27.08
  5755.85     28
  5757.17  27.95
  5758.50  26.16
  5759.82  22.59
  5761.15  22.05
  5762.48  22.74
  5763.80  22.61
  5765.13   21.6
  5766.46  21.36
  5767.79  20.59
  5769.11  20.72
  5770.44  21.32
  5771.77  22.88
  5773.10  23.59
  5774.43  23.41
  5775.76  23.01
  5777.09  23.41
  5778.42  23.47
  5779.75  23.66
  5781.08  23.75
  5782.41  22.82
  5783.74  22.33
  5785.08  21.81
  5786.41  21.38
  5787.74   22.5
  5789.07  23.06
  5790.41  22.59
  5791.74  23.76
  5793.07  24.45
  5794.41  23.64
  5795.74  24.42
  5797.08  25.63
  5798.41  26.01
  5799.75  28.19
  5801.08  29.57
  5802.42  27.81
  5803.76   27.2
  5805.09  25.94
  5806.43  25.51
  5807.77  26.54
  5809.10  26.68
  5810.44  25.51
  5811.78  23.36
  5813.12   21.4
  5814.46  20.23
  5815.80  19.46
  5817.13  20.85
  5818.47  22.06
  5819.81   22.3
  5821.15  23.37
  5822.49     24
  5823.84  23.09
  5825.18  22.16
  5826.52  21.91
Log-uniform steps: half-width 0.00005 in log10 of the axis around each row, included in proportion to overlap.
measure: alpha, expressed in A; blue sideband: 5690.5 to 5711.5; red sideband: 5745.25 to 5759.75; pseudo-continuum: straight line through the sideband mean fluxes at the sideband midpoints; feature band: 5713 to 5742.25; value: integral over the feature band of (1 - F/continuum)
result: 2.82 A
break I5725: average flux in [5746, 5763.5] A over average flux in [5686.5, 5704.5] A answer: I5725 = 1.2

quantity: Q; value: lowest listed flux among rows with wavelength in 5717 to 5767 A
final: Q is 19.36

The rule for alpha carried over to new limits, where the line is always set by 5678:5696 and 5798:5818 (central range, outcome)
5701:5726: -1.20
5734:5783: -1.52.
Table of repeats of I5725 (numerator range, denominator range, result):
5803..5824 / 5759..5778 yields 1.06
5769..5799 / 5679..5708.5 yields 1.11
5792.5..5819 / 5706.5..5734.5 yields 1.13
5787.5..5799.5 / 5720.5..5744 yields 1.10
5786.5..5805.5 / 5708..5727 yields 1.14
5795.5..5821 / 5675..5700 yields 1.22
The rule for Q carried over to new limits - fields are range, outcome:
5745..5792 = 20.59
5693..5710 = 20.34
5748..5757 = 25.53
